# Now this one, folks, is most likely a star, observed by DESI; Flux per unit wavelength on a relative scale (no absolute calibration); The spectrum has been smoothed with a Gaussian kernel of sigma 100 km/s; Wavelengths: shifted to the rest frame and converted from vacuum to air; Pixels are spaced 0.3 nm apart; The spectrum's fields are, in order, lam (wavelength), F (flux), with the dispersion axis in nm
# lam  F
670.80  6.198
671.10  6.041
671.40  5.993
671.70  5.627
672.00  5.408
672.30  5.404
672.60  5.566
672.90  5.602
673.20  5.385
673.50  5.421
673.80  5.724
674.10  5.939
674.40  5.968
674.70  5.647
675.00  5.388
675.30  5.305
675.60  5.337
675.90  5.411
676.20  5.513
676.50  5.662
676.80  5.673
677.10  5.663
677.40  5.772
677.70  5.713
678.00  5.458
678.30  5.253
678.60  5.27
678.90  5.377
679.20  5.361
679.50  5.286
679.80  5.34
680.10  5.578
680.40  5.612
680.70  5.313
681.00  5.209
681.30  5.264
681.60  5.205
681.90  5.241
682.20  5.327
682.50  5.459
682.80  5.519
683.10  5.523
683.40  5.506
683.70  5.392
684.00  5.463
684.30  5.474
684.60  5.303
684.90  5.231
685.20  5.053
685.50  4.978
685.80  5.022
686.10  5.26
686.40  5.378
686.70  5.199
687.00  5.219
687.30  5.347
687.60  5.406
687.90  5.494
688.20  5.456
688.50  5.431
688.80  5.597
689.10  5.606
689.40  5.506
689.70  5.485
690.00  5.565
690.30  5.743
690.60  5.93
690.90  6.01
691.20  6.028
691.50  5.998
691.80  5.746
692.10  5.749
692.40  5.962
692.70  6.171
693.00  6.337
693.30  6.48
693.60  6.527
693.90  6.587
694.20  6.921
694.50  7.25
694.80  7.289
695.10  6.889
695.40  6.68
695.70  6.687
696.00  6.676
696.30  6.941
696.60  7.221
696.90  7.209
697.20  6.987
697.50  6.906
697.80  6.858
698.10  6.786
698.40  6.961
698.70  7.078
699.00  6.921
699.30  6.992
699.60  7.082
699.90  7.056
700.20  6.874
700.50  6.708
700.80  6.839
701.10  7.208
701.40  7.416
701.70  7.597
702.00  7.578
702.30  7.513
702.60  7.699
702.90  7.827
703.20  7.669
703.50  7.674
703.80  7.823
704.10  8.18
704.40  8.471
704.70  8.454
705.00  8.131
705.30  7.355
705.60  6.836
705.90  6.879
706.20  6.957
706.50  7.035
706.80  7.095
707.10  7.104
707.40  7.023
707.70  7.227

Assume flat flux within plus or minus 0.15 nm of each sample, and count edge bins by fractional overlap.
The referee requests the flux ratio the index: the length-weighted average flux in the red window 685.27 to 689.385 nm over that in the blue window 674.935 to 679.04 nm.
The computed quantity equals 0.97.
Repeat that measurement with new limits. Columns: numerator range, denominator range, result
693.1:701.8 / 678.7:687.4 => 1.30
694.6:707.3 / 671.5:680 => 1.31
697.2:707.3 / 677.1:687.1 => 1.37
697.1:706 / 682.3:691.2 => 1.35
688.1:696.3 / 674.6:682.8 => 1.14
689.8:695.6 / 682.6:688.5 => 1.18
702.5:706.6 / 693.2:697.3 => 1.11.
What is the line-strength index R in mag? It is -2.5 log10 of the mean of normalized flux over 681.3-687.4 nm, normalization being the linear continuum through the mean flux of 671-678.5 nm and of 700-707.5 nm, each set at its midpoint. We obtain 0.17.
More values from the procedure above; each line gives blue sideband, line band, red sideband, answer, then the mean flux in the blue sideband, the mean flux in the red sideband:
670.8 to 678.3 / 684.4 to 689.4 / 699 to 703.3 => 0.20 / 5.61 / 7.27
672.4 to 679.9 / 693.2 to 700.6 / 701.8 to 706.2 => 0.04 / 5.52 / 7.69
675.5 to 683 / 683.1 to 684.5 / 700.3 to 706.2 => 0.07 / 5.43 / 7.55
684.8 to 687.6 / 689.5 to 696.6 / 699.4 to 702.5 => -0.04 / 5.2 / 7.19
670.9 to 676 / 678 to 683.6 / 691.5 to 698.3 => 0.11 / 5.61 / 6.66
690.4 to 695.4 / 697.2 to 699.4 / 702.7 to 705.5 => 0.03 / 6.37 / 7.93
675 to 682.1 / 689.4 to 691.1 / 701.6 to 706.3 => 0.13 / 5.43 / 7.67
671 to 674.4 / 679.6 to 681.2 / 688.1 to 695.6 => 0.09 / 5.65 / 6.13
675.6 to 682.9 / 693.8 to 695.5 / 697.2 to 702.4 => -0.05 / 5.43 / 7.07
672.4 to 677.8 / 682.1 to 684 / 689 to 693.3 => 0.05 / 5.59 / 5.87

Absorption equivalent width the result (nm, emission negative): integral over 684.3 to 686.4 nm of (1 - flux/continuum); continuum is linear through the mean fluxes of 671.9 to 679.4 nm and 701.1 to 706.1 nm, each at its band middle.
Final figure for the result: 0.36 nm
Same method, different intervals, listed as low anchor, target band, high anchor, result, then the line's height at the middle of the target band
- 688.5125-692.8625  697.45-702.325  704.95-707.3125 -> -0.361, 6.59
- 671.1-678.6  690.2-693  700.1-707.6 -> 0.296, 6.65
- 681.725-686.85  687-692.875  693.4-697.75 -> 0.407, 6.11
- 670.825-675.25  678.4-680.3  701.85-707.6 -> 0.208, 6.03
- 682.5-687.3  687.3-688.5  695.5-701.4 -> 0.050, 5.67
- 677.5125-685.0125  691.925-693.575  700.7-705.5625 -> 0.111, 6.61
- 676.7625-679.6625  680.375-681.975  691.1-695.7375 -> 0.107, 5.67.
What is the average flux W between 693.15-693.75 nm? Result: 6.5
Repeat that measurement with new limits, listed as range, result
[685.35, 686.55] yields 5.16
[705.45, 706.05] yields 6.86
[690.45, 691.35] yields 5.99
